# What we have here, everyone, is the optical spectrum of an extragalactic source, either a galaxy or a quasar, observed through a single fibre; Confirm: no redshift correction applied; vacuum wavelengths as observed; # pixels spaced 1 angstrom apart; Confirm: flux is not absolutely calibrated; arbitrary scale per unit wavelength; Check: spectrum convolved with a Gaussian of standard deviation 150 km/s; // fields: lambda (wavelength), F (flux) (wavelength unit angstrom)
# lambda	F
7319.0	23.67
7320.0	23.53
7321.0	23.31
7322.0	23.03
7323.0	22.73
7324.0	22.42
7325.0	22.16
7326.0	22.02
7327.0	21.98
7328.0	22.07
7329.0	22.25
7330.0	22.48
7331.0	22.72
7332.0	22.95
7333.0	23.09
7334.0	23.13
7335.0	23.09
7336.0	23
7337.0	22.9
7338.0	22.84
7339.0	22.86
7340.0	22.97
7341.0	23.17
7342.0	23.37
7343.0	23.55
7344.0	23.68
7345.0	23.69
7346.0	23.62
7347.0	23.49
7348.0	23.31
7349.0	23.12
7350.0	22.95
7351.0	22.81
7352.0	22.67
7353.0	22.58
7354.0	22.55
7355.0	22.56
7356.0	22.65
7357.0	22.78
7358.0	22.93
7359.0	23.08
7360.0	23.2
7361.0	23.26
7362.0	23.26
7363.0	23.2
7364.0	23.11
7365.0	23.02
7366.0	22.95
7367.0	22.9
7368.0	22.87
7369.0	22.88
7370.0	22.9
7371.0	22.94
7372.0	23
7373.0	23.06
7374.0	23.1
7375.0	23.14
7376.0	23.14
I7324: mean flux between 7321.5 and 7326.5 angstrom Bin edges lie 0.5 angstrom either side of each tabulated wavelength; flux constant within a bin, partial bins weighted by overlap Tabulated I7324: 22.5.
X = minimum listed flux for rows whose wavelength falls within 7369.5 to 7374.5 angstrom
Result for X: 22.9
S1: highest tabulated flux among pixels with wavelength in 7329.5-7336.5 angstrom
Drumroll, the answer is 23.13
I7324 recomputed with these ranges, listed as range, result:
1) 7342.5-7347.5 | 23.6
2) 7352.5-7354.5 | 22.6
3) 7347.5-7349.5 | 23.2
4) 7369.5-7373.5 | 23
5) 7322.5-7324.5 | 22.6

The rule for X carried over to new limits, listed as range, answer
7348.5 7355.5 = 22.55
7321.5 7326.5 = 22.02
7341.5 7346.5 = 23.37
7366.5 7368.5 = 22.87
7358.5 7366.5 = 22.95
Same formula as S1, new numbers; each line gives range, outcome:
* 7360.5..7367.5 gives 23.26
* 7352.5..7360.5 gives 23.2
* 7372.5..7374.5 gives 23.1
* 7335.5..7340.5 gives 23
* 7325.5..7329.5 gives 22.25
